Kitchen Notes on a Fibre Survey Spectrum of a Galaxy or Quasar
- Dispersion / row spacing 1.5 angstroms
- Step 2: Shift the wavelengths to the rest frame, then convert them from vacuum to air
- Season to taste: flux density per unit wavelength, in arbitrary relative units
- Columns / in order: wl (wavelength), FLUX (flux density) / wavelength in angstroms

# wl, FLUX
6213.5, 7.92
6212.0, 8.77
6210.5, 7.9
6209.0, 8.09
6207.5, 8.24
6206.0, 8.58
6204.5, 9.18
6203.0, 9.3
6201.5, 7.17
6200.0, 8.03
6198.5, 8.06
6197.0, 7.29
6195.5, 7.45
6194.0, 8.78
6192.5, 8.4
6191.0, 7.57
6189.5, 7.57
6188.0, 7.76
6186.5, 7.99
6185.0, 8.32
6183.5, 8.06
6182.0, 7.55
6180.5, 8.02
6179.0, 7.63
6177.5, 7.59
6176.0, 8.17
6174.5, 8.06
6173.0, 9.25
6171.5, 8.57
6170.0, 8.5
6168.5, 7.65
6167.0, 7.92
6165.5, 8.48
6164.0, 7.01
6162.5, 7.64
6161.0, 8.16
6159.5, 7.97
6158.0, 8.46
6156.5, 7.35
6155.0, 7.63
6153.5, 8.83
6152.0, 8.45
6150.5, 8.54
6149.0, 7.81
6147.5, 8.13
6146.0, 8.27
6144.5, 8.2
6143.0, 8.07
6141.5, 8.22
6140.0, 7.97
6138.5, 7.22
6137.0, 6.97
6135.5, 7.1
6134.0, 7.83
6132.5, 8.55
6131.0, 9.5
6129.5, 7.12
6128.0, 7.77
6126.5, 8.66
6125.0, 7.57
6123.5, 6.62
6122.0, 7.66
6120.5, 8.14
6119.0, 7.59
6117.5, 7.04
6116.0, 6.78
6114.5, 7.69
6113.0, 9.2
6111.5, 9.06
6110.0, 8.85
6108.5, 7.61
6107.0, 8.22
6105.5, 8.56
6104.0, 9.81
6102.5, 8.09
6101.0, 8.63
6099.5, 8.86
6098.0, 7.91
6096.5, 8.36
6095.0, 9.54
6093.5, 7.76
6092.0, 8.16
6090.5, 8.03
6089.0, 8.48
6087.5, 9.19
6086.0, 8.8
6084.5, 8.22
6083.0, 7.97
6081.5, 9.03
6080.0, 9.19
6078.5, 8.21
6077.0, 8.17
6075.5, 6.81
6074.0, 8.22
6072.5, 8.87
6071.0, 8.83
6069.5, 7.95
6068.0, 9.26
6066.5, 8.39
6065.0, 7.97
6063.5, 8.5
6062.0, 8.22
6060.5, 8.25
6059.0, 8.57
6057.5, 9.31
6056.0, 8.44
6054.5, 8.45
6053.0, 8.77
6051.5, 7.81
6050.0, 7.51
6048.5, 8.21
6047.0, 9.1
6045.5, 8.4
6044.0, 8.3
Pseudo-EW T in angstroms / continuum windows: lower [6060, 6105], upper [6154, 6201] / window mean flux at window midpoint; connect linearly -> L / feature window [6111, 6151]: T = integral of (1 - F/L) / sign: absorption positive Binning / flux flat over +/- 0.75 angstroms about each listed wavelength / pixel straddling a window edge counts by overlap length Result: 1.5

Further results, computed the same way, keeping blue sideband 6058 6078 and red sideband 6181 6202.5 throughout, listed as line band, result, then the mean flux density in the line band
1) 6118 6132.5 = 0.44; 7.87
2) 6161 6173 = -0.14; 8.06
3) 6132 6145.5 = 0.47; 7.79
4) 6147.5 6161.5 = -0.22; 8.13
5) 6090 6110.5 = -0.63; 8.46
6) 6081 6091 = -0.33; 8.53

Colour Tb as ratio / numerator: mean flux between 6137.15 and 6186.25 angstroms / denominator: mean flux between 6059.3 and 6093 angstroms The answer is 1.0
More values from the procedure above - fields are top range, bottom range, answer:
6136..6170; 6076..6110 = 0.94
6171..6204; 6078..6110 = 0.94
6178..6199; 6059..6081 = 0.94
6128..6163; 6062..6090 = 0.95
